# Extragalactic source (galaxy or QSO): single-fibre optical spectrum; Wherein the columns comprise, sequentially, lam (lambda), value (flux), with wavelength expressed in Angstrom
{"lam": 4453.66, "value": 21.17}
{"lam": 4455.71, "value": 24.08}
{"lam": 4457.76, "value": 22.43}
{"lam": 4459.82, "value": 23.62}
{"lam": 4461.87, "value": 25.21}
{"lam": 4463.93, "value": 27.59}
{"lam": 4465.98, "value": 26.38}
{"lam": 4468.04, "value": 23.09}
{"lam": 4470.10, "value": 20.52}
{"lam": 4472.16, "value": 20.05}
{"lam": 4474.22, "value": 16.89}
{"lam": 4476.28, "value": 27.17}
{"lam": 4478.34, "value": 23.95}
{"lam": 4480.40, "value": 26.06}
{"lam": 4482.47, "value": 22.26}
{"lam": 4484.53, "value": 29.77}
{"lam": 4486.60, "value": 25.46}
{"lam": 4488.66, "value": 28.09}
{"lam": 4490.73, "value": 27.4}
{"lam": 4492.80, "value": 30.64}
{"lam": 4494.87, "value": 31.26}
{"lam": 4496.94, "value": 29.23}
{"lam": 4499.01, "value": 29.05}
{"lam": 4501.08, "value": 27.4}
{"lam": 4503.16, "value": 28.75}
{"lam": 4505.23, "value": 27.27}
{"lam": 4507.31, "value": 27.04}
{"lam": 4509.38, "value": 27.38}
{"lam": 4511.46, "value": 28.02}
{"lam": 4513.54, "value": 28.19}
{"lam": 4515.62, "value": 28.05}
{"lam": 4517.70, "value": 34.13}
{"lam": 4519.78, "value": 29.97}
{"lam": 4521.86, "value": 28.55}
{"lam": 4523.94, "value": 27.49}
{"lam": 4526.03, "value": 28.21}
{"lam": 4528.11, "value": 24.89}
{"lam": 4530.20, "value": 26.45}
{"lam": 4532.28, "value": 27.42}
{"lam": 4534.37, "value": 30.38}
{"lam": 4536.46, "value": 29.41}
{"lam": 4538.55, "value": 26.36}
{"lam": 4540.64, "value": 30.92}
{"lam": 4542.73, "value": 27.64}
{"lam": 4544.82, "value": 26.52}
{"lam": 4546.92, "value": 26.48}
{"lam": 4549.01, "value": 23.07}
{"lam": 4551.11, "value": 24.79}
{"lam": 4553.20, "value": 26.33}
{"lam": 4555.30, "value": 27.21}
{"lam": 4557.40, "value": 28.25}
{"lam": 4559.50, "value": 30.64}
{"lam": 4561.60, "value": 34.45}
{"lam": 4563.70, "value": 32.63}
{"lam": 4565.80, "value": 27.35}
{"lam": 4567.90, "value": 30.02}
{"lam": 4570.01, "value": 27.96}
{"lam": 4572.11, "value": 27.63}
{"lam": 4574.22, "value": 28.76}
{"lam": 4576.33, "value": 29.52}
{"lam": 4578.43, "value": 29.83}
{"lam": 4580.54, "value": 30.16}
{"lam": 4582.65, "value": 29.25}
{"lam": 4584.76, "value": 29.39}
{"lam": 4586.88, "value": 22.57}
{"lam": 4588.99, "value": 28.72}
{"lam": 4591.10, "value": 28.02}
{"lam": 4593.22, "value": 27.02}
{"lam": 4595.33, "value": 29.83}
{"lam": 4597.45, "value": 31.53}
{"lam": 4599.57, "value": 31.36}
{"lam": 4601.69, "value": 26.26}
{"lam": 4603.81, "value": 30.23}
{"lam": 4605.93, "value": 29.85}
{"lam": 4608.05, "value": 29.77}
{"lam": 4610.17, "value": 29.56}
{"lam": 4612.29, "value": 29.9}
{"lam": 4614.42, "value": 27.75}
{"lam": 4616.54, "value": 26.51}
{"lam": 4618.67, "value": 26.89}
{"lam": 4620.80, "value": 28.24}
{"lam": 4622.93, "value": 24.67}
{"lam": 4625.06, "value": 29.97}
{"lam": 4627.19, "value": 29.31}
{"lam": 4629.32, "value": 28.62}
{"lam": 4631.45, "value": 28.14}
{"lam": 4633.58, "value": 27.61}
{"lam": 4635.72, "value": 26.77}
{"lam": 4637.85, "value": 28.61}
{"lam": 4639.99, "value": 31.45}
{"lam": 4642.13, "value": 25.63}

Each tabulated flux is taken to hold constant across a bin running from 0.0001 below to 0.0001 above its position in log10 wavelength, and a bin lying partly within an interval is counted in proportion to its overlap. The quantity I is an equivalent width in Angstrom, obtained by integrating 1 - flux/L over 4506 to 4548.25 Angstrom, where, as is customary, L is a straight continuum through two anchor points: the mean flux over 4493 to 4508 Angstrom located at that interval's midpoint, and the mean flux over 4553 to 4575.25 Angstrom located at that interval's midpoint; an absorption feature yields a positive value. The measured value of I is 1.21 Angstrom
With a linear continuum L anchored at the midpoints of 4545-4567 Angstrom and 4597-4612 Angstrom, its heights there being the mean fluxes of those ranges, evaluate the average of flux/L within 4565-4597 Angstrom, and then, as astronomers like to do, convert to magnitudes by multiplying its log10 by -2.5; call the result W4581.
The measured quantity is 0.017 mag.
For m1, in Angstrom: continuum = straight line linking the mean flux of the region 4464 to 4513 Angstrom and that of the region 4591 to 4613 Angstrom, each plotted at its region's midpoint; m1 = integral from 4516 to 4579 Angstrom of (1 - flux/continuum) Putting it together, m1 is -1.1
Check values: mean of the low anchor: 26.3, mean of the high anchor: 29.4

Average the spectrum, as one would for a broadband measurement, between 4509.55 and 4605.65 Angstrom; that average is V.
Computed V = 28.5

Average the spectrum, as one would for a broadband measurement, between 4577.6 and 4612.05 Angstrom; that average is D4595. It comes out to 29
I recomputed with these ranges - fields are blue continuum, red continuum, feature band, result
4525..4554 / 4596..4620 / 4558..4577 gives -1.3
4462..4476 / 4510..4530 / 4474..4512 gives -2.5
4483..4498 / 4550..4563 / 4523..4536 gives 0.5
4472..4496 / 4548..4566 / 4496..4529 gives -1.8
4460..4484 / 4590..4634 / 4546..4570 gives -1.4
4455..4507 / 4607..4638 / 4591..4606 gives -0.8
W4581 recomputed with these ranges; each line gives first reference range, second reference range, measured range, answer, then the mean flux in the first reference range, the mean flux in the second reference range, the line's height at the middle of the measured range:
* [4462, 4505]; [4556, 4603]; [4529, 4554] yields 0.03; 26.1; 29.1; 27.9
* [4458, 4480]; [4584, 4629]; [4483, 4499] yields -0.18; 23.5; 28.4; 24.3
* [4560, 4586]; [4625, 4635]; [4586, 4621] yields 0.02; 29.7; 28.5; 29.1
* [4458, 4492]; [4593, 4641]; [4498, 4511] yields -0.10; 24.6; 28.7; 25.4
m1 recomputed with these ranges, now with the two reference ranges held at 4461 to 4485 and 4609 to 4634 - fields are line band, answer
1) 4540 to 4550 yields -0.3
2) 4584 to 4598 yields -0.4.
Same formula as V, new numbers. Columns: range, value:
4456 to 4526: 26.6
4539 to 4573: 28.2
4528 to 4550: 27.3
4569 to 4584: 29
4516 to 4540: 28.5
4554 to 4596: 28.9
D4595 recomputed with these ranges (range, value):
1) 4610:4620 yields 28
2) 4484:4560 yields 28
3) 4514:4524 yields 29.8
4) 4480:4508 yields 27.9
